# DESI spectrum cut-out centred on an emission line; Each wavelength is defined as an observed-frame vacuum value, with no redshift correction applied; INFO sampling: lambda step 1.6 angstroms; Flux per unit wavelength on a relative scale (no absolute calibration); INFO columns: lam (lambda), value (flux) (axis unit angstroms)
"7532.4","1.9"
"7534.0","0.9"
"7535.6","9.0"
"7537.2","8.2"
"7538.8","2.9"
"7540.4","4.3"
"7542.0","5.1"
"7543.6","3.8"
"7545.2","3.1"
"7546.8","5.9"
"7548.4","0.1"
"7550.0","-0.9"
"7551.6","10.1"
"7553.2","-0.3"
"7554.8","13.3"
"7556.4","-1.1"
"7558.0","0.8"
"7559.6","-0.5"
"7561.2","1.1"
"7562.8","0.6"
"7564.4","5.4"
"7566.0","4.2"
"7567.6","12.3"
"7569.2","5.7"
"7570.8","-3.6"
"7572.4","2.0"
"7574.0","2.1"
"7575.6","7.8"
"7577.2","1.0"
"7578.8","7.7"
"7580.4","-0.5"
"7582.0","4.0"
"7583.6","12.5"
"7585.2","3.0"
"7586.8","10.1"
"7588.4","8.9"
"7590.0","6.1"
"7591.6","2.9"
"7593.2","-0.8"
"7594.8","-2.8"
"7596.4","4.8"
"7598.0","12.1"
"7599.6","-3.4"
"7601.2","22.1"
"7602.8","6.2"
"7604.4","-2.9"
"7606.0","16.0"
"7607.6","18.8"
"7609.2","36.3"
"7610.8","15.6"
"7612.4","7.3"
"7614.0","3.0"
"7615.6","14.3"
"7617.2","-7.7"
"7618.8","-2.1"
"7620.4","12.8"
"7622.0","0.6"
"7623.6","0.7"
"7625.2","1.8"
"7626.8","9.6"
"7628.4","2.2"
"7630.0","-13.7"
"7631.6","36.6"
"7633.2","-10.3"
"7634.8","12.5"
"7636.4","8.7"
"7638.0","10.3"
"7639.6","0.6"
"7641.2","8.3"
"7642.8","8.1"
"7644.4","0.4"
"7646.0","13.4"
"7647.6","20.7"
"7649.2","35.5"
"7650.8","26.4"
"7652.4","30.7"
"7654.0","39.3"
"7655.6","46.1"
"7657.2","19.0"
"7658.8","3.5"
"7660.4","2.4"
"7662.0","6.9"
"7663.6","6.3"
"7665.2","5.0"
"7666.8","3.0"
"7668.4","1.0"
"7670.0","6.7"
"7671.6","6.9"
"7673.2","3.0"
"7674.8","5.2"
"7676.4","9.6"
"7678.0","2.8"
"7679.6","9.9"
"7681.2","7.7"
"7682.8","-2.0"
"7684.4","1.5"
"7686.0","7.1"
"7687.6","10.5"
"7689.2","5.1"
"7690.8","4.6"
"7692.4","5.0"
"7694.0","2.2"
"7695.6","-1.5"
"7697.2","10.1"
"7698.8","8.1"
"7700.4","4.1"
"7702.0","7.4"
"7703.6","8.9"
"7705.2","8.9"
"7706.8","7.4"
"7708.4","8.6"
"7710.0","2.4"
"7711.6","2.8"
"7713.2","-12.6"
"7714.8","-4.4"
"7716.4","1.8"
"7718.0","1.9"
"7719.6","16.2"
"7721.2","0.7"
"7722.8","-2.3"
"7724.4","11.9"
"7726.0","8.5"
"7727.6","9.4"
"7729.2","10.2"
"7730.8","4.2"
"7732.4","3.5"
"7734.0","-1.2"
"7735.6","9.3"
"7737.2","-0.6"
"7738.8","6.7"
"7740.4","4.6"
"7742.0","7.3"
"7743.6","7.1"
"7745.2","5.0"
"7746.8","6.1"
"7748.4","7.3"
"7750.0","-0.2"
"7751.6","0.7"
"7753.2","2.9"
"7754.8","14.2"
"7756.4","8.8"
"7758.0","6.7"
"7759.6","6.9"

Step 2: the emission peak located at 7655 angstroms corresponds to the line [O II]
